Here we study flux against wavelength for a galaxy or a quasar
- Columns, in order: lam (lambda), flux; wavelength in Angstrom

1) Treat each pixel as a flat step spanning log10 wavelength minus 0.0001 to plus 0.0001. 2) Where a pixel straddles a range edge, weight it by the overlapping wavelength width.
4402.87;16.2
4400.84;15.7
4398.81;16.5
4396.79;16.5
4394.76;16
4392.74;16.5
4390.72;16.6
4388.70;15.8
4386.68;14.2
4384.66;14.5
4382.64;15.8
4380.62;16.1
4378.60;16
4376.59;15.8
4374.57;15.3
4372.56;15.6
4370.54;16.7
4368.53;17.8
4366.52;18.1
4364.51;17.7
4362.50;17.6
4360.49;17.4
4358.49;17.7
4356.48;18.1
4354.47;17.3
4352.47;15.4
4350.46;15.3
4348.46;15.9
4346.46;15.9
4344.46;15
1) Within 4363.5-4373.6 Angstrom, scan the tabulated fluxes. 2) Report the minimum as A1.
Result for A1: 15.6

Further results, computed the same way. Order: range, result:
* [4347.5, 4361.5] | 15.3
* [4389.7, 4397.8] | 16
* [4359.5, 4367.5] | 17.4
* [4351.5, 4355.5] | 15.4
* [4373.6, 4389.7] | 14.2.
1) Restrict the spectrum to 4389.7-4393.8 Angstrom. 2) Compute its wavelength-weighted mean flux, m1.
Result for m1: 16.6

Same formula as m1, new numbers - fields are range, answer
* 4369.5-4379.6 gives 15.9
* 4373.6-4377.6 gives 15.6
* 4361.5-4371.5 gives 17.6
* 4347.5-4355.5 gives 16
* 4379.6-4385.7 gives 15.4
